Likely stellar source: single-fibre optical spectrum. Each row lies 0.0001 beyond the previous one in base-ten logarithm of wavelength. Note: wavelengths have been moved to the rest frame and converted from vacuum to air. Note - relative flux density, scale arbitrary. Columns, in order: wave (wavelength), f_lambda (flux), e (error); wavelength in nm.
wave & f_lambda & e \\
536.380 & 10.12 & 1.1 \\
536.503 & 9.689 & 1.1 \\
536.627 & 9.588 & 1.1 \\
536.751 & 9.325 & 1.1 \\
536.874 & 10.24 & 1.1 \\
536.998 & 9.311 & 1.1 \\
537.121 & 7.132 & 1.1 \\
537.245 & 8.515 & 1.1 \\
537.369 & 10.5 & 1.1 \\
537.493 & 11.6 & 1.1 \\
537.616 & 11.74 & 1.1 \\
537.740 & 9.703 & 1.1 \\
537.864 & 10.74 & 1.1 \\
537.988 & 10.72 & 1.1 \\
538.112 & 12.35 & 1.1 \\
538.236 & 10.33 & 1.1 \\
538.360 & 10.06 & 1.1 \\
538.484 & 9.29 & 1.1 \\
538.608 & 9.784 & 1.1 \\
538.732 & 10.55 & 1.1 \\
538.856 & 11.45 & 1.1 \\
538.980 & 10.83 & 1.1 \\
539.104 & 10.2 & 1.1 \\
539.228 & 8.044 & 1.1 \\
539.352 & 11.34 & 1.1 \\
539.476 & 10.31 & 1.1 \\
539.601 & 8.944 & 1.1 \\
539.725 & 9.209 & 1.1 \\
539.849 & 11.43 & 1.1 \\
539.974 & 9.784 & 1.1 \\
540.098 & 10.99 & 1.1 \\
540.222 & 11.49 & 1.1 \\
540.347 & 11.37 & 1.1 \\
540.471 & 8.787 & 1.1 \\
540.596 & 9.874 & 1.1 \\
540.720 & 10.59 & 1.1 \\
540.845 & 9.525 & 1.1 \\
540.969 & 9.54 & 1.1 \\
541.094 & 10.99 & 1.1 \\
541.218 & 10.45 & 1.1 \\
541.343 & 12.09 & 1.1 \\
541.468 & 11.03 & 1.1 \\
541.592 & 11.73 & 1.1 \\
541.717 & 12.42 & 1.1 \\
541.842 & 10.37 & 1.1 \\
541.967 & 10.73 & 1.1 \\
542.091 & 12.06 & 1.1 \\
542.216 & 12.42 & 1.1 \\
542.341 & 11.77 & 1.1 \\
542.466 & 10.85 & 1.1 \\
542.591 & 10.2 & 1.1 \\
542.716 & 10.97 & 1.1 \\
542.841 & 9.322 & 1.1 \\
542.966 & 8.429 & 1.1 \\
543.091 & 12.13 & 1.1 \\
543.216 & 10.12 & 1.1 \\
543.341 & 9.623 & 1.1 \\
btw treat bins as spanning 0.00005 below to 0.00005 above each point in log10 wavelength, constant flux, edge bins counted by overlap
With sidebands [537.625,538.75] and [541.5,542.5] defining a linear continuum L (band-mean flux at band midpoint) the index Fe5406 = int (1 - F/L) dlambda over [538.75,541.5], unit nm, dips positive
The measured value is 0.16 nm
